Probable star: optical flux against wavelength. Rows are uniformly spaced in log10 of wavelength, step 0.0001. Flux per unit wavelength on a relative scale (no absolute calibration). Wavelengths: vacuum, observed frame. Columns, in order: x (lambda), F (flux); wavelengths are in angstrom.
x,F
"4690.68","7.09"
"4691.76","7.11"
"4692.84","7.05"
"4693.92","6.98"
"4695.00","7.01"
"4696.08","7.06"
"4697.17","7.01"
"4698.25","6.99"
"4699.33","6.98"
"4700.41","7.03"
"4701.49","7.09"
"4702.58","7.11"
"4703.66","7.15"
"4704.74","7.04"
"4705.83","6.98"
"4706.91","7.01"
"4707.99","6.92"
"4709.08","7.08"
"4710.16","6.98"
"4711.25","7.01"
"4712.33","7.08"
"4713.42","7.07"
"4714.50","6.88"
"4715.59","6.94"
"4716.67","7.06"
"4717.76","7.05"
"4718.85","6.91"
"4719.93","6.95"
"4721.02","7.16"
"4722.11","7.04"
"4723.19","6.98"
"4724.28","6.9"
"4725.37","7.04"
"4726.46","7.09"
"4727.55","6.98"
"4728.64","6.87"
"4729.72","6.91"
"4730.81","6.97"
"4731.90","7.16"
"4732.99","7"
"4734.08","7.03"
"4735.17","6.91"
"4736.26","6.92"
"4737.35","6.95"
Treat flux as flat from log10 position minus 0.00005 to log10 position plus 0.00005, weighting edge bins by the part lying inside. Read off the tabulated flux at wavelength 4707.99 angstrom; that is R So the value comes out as 6.92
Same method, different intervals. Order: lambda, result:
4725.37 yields 7.04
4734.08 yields 7.03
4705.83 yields 6.98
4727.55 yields 6.98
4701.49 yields 7.09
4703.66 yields 7.15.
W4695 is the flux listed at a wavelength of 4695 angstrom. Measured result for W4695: 7.01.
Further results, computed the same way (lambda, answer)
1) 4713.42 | 7.07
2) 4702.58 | 7.11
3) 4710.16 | 6.98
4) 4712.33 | 7.08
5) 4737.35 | 6.95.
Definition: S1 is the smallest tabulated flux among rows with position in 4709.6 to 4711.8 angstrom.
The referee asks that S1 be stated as 6.98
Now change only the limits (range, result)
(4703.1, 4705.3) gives 7.04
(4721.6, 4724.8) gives 6.9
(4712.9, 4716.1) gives 6.88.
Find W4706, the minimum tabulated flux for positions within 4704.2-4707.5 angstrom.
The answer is 6.98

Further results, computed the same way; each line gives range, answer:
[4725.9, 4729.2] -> 6.87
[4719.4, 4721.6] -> 6.95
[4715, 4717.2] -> 6.94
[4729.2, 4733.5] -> 6.91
